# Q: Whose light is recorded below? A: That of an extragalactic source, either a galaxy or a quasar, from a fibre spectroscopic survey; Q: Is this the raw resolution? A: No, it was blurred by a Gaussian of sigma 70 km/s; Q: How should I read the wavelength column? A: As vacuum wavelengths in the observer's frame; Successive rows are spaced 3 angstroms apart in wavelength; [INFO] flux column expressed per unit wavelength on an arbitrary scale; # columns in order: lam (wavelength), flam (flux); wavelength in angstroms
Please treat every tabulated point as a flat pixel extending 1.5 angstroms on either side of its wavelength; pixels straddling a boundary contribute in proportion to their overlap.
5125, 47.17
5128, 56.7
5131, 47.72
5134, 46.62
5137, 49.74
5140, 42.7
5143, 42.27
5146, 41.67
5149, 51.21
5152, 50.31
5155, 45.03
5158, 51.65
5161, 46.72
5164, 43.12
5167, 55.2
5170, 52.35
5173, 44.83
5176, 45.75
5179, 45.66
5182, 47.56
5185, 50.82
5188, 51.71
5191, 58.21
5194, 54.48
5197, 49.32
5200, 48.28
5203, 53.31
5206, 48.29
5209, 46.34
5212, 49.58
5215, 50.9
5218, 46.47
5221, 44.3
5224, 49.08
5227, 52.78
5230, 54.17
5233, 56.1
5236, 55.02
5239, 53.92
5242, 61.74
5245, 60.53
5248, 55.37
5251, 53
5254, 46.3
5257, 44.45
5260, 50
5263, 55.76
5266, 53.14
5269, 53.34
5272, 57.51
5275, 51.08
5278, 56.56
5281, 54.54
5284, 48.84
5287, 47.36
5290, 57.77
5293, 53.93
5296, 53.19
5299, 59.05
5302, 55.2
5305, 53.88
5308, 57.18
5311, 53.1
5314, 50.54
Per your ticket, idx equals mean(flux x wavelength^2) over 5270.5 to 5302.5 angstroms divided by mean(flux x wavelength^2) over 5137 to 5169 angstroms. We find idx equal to 1.21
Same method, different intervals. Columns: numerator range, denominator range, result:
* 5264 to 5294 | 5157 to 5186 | 1.15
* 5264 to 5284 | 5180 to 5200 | 1.08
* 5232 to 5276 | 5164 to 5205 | 1.10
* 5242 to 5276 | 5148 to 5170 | 1.12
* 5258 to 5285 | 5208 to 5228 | 1.12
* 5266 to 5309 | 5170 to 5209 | 1.13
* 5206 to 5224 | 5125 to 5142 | 1.02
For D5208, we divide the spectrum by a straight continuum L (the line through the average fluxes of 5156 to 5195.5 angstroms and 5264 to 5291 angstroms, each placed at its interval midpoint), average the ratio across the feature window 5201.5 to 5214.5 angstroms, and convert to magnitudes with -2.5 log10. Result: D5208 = 0.03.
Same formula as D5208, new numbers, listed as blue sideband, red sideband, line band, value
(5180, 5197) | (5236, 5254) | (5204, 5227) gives 0.12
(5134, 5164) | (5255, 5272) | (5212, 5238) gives -0.02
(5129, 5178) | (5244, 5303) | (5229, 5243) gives -0.09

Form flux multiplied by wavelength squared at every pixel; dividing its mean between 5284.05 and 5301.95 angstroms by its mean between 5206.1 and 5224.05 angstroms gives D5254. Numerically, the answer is 1.16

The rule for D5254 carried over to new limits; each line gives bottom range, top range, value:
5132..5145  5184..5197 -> 1.20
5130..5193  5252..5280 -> 1.12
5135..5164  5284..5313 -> 1.23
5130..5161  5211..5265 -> 1.15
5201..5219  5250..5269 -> 1.05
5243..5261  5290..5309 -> 1.09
